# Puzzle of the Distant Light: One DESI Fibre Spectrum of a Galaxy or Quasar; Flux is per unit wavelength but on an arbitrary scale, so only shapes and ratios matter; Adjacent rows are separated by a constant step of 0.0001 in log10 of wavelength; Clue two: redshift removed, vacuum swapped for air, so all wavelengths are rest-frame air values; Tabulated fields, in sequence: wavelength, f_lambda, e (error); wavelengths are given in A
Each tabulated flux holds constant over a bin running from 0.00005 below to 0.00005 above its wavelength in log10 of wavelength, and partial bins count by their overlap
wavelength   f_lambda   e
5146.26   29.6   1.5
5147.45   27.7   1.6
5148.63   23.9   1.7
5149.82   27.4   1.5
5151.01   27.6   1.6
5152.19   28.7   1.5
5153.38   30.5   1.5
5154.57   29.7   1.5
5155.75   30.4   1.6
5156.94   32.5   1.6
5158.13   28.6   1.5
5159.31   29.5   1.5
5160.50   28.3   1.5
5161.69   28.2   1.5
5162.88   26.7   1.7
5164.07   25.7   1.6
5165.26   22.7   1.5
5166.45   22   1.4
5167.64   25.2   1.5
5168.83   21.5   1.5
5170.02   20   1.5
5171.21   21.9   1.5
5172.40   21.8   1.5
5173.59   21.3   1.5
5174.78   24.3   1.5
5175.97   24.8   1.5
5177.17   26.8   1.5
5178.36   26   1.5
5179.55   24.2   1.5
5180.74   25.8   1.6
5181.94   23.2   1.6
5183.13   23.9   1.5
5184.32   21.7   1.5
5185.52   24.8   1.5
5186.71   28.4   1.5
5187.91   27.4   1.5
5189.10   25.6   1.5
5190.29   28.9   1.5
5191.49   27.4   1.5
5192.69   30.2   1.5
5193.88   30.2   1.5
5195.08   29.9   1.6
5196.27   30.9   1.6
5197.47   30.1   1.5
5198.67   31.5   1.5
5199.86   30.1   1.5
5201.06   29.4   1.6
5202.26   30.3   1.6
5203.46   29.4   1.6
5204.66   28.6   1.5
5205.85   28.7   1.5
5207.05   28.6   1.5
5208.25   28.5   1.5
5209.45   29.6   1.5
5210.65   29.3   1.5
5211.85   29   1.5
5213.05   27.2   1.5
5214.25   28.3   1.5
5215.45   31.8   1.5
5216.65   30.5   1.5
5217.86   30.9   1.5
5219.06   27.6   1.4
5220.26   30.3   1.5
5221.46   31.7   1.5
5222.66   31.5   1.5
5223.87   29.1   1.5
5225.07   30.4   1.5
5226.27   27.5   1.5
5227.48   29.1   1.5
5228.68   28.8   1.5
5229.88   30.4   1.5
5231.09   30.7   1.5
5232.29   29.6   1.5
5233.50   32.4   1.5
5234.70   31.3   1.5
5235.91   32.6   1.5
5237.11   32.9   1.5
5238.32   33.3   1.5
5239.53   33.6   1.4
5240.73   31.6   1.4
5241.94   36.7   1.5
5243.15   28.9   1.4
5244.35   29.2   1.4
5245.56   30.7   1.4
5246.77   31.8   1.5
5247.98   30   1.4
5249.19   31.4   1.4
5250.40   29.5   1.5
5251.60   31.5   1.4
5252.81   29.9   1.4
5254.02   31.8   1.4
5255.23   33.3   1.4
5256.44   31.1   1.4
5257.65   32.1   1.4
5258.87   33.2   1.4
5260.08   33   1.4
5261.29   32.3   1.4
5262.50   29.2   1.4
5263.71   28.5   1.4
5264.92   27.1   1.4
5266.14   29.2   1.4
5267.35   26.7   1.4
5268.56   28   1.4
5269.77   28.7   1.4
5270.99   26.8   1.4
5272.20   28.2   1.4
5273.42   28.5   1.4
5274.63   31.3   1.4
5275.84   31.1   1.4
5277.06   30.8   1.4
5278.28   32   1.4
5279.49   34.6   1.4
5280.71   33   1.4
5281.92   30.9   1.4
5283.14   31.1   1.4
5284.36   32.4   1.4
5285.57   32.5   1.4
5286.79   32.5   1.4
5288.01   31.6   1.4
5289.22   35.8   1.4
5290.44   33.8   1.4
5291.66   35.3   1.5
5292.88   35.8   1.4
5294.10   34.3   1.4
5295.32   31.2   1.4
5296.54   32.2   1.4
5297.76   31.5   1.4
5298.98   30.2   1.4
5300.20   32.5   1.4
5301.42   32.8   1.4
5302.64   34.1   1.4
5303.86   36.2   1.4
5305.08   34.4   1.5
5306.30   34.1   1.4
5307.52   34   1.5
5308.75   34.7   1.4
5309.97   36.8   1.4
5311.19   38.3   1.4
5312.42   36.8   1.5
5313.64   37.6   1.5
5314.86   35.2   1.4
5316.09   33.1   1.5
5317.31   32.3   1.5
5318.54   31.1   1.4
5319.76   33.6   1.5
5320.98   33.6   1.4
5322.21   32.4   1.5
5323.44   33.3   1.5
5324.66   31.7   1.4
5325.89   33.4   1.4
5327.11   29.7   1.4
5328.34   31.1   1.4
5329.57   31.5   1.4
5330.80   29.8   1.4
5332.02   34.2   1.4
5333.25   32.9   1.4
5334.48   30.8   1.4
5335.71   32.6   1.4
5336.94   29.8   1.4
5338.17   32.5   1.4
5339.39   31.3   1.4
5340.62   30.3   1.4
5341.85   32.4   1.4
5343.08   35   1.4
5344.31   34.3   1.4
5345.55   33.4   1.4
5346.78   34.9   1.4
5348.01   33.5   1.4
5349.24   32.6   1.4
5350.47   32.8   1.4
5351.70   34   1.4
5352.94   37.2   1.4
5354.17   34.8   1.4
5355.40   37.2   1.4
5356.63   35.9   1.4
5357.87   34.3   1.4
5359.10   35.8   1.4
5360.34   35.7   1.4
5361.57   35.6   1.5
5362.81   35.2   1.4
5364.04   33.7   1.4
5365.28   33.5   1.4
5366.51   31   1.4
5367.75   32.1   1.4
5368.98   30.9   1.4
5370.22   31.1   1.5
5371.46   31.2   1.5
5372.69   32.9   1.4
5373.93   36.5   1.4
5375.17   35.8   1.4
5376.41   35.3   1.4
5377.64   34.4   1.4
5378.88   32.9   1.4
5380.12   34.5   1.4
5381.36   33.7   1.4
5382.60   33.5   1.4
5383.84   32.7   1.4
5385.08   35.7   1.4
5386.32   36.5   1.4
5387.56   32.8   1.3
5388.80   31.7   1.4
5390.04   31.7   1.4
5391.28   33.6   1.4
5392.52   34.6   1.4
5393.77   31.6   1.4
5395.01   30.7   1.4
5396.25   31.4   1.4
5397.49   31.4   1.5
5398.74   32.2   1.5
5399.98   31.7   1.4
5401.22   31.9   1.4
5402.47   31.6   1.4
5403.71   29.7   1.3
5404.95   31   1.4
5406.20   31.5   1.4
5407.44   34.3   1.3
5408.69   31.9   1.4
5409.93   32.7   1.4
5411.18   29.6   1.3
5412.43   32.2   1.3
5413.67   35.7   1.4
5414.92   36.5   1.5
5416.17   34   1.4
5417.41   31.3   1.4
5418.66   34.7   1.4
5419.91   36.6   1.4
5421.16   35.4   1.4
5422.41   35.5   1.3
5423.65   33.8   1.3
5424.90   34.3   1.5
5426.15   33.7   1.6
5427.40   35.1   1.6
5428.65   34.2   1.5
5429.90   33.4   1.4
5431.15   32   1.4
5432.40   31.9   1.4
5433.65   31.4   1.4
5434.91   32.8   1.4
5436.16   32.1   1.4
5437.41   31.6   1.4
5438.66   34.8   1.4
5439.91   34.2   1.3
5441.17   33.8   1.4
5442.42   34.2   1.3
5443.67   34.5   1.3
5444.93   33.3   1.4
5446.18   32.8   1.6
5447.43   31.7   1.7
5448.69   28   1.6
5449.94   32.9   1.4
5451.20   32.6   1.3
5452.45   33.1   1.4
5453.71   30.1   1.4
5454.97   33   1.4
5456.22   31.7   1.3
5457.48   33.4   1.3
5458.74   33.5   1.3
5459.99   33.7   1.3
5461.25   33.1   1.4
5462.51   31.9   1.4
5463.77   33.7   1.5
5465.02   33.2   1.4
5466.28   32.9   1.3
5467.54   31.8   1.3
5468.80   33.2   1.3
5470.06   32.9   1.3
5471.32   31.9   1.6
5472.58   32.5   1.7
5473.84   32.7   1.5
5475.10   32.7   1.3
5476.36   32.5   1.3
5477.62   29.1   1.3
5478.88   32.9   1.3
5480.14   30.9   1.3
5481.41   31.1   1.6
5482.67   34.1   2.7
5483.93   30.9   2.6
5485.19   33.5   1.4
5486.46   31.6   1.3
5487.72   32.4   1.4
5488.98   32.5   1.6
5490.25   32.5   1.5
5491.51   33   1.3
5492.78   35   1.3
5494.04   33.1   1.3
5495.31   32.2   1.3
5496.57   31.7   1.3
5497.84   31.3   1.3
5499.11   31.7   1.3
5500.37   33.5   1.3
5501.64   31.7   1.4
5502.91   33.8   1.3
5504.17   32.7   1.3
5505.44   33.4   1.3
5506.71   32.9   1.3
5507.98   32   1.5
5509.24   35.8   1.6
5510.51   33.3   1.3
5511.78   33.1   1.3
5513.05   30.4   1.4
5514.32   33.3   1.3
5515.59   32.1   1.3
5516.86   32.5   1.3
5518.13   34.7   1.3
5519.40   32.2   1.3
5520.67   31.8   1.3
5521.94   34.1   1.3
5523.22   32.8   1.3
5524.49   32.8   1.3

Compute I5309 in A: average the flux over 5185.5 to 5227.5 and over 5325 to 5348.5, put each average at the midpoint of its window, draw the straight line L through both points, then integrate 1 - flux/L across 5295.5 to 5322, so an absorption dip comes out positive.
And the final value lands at -2.0 A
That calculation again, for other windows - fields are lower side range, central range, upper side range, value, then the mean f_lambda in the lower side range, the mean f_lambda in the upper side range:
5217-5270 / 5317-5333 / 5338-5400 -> 0.2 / 30.7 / 33.6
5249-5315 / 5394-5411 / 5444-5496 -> 0.4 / 32.2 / 32.4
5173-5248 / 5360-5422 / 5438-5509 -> -3.3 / 29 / 32.6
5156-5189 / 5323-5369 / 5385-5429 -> -3.2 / 25.1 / 33.1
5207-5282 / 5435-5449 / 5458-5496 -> -0.3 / 30.5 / 32.6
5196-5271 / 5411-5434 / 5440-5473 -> -1.1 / 30.3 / 32.7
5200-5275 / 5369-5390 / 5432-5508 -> -1.4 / 30.2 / 32.6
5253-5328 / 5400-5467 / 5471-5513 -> -1.0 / 32.3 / 32.5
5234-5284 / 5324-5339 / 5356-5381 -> 0.6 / 30.9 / 33.9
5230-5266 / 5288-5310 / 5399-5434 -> -1.3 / 31.3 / 33.1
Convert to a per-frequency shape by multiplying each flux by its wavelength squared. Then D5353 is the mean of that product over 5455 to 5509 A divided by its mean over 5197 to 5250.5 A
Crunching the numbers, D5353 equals 1.18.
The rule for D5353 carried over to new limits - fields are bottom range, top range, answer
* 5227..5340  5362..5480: 1.08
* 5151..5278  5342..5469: 1.24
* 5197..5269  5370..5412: 1.15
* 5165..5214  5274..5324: 1.31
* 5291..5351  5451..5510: 1.04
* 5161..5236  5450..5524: 1.31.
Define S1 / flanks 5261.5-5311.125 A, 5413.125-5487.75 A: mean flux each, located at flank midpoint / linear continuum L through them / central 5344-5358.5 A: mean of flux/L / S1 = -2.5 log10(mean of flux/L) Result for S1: -0.07 mag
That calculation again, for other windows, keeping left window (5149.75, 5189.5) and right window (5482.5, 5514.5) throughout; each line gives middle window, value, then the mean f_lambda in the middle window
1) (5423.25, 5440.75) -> -0.06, 33.2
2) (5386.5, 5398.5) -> -0.06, 32.3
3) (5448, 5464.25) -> -0.02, 32.3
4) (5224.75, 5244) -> -0.15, 31.2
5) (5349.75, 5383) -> -0.14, 34.1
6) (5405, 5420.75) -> -0.08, 33.3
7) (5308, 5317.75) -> -0.23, 35.6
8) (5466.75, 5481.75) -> 0.01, 32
